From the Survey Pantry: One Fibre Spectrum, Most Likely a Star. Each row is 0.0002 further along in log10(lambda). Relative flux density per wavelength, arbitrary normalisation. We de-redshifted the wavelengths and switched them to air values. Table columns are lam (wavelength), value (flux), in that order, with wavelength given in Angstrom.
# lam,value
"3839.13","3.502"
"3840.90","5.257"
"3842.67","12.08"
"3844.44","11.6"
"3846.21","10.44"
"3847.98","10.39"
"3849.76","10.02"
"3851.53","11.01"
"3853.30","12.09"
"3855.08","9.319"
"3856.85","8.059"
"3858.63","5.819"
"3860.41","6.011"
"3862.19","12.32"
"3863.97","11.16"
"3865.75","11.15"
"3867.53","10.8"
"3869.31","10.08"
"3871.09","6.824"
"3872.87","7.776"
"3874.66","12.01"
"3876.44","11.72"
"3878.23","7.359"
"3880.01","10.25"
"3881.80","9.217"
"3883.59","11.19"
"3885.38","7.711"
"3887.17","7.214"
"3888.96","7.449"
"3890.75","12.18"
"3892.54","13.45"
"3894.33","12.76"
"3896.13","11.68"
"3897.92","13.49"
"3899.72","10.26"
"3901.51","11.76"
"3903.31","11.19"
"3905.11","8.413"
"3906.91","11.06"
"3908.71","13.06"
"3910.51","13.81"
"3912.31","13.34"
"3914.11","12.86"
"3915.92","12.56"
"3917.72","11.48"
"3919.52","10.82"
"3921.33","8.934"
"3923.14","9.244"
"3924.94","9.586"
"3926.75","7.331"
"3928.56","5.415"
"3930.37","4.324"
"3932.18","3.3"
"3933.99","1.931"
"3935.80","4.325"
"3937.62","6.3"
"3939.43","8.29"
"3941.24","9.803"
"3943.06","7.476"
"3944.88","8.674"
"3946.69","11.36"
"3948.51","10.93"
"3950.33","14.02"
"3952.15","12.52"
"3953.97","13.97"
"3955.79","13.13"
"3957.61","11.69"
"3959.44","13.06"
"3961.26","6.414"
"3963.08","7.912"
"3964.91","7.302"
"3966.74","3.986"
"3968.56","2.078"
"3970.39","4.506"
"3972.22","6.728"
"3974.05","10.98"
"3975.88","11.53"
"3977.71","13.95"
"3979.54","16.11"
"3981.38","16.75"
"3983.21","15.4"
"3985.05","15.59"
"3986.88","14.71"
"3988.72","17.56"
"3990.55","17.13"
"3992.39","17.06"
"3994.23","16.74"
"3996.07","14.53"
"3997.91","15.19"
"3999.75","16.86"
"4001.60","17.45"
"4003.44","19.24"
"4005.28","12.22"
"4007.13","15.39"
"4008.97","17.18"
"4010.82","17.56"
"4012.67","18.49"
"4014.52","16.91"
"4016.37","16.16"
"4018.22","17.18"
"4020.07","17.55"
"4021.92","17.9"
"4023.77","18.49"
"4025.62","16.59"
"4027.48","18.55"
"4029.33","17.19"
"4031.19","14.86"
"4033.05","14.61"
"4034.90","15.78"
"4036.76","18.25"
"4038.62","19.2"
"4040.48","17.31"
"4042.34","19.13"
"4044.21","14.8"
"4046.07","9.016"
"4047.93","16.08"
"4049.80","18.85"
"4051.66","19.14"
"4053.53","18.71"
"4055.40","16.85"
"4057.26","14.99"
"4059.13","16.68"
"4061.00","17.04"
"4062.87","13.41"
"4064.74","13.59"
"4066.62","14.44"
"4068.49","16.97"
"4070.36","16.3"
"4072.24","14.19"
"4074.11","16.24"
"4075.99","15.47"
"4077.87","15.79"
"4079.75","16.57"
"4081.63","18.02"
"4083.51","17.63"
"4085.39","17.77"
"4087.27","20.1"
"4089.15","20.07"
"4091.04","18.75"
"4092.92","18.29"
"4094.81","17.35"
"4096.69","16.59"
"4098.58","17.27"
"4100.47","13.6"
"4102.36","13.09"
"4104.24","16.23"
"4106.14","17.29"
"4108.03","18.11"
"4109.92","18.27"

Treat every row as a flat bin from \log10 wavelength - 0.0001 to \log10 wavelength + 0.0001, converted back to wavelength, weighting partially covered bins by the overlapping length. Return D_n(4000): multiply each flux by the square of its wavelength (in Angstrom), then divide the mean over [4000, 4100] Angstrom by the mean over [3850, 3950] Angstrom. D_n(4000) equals 1.88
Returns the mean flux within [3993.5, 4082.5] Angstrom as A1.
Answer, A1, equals 16.4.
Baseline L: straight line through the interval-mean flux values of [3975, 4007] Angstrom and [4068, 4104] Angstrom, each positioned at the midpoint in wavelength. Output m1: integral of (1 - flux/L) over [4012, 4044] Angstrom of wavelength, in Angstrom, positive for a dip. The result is -2.09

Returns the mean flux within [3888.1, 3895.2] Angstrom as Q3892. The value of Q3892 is 11.5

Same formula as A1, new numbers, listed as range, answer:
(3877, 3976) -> 9.47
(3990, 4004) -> 16.7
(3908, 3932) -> 9.98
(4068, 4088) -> 16.8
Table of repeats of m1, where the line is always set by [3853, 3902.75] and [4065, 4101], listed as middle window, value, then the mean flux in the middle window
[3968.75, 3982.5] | 2.34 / 11.1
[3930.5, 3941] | 6.03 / 5.11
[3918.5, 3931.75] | 4.30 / 7.81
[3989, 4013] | -4.04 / 16.5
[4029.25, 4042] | -1.26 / 16.8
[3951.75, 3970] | 5.38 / 8.97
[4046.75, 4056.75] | -1.09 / 17.6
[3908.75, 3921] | -1.20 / 12.4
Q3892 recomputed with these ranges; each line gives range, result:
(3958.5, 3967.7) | 7.71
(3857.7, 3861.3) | 5.93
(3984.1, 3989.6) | 15.9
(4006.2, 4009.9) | 16.3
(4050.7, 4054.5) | 18.9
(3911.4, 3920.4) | 12.2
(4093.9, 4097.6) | 17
